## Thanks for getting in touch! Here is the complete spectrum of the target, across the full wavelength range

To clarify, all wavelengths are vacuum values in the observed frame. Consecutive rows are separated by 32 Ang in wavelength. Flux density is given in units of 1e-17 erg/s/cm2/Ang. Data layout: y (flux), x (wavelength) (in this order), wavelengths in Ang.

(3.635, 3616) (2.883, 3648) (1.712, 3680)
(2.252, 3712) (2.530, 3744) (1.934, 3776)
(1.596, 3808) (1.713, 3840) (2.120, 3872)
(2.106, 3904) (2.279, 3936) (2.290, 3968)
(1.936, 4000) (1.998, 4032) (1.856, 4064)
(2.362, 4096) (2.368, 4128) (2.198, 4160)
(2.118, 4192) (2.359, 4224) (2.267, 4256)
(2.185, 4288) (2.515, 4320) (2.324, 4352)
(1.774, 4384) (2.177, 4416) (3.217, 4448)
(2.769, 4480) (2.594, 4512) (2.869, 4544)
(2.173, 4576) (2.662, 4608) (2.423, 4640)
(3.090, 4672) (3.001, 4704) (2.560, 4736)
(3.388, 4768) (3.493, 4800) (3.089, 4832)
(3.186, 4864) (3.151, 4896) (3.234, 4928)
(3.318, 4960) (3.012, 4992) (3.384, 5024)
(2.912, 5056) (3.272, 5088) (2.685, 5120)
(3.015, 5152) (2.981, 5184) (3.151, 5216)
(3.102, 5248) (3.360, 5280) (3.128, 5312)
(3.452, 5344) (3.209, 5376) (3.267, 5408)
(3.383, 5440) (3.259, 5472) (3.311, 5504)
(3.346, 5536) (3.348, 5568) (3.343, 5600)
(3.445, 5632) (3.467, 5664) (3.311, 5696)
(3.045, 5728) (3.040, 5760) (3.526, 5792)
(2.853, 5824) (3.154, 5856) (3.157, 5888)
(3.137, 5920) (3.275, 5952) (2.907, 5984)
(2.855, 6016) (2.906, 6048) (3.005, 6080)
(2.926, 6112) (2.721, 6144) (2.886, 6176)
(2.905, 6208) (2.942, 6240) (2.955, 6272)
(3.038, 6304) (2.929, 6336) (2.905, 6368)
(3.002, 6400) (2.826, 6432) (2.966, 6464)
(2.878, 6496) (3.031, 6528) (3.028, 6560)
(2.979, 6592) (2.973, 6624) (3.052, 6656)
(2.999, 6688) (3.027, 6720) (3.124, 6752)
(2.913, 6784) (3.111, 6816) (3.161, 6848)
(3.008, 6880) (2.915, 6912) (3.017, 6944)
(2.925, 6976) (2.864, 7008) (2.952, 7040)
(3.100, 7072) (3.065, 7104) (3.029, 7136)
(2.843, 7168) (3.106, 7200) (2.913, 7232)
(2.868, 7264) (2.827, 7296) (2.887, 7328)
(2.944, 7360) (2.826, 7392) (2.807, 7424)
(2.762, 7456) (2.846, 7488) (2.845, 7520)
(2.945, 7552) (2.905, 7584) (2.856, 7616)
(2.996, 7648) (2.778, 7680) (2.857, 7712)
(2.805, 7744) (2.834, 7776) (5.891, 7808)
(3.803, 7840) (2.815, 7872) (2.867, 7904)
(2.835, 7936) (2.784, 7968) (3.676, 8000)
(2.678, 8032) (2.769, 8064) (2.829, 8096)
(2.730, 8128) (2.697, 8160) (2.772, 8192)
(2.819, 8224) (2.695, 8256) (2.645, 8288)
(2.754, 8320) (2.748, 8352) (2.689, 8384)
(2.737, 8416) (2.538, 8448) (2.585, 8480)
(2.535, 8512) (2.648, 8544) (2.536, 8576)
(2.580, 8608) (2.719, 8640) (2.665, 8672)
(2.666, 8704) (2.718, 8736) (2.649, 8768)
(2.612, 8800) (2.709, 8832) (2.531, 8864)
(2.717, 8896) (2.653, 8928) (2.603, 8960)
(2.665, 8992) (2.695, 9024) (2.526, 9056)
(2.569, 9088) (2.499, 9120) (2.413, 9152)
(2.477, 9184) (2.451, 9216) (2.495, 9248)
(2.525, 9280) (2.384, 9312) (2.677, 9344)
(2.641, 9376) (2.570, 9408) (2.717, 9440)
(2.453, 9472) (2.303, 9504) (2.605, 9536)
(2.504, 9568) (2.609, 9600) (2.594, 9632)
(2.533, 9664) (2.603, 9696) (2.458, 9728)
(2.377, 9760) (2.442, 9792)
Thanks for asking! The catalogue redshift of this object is 0.190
